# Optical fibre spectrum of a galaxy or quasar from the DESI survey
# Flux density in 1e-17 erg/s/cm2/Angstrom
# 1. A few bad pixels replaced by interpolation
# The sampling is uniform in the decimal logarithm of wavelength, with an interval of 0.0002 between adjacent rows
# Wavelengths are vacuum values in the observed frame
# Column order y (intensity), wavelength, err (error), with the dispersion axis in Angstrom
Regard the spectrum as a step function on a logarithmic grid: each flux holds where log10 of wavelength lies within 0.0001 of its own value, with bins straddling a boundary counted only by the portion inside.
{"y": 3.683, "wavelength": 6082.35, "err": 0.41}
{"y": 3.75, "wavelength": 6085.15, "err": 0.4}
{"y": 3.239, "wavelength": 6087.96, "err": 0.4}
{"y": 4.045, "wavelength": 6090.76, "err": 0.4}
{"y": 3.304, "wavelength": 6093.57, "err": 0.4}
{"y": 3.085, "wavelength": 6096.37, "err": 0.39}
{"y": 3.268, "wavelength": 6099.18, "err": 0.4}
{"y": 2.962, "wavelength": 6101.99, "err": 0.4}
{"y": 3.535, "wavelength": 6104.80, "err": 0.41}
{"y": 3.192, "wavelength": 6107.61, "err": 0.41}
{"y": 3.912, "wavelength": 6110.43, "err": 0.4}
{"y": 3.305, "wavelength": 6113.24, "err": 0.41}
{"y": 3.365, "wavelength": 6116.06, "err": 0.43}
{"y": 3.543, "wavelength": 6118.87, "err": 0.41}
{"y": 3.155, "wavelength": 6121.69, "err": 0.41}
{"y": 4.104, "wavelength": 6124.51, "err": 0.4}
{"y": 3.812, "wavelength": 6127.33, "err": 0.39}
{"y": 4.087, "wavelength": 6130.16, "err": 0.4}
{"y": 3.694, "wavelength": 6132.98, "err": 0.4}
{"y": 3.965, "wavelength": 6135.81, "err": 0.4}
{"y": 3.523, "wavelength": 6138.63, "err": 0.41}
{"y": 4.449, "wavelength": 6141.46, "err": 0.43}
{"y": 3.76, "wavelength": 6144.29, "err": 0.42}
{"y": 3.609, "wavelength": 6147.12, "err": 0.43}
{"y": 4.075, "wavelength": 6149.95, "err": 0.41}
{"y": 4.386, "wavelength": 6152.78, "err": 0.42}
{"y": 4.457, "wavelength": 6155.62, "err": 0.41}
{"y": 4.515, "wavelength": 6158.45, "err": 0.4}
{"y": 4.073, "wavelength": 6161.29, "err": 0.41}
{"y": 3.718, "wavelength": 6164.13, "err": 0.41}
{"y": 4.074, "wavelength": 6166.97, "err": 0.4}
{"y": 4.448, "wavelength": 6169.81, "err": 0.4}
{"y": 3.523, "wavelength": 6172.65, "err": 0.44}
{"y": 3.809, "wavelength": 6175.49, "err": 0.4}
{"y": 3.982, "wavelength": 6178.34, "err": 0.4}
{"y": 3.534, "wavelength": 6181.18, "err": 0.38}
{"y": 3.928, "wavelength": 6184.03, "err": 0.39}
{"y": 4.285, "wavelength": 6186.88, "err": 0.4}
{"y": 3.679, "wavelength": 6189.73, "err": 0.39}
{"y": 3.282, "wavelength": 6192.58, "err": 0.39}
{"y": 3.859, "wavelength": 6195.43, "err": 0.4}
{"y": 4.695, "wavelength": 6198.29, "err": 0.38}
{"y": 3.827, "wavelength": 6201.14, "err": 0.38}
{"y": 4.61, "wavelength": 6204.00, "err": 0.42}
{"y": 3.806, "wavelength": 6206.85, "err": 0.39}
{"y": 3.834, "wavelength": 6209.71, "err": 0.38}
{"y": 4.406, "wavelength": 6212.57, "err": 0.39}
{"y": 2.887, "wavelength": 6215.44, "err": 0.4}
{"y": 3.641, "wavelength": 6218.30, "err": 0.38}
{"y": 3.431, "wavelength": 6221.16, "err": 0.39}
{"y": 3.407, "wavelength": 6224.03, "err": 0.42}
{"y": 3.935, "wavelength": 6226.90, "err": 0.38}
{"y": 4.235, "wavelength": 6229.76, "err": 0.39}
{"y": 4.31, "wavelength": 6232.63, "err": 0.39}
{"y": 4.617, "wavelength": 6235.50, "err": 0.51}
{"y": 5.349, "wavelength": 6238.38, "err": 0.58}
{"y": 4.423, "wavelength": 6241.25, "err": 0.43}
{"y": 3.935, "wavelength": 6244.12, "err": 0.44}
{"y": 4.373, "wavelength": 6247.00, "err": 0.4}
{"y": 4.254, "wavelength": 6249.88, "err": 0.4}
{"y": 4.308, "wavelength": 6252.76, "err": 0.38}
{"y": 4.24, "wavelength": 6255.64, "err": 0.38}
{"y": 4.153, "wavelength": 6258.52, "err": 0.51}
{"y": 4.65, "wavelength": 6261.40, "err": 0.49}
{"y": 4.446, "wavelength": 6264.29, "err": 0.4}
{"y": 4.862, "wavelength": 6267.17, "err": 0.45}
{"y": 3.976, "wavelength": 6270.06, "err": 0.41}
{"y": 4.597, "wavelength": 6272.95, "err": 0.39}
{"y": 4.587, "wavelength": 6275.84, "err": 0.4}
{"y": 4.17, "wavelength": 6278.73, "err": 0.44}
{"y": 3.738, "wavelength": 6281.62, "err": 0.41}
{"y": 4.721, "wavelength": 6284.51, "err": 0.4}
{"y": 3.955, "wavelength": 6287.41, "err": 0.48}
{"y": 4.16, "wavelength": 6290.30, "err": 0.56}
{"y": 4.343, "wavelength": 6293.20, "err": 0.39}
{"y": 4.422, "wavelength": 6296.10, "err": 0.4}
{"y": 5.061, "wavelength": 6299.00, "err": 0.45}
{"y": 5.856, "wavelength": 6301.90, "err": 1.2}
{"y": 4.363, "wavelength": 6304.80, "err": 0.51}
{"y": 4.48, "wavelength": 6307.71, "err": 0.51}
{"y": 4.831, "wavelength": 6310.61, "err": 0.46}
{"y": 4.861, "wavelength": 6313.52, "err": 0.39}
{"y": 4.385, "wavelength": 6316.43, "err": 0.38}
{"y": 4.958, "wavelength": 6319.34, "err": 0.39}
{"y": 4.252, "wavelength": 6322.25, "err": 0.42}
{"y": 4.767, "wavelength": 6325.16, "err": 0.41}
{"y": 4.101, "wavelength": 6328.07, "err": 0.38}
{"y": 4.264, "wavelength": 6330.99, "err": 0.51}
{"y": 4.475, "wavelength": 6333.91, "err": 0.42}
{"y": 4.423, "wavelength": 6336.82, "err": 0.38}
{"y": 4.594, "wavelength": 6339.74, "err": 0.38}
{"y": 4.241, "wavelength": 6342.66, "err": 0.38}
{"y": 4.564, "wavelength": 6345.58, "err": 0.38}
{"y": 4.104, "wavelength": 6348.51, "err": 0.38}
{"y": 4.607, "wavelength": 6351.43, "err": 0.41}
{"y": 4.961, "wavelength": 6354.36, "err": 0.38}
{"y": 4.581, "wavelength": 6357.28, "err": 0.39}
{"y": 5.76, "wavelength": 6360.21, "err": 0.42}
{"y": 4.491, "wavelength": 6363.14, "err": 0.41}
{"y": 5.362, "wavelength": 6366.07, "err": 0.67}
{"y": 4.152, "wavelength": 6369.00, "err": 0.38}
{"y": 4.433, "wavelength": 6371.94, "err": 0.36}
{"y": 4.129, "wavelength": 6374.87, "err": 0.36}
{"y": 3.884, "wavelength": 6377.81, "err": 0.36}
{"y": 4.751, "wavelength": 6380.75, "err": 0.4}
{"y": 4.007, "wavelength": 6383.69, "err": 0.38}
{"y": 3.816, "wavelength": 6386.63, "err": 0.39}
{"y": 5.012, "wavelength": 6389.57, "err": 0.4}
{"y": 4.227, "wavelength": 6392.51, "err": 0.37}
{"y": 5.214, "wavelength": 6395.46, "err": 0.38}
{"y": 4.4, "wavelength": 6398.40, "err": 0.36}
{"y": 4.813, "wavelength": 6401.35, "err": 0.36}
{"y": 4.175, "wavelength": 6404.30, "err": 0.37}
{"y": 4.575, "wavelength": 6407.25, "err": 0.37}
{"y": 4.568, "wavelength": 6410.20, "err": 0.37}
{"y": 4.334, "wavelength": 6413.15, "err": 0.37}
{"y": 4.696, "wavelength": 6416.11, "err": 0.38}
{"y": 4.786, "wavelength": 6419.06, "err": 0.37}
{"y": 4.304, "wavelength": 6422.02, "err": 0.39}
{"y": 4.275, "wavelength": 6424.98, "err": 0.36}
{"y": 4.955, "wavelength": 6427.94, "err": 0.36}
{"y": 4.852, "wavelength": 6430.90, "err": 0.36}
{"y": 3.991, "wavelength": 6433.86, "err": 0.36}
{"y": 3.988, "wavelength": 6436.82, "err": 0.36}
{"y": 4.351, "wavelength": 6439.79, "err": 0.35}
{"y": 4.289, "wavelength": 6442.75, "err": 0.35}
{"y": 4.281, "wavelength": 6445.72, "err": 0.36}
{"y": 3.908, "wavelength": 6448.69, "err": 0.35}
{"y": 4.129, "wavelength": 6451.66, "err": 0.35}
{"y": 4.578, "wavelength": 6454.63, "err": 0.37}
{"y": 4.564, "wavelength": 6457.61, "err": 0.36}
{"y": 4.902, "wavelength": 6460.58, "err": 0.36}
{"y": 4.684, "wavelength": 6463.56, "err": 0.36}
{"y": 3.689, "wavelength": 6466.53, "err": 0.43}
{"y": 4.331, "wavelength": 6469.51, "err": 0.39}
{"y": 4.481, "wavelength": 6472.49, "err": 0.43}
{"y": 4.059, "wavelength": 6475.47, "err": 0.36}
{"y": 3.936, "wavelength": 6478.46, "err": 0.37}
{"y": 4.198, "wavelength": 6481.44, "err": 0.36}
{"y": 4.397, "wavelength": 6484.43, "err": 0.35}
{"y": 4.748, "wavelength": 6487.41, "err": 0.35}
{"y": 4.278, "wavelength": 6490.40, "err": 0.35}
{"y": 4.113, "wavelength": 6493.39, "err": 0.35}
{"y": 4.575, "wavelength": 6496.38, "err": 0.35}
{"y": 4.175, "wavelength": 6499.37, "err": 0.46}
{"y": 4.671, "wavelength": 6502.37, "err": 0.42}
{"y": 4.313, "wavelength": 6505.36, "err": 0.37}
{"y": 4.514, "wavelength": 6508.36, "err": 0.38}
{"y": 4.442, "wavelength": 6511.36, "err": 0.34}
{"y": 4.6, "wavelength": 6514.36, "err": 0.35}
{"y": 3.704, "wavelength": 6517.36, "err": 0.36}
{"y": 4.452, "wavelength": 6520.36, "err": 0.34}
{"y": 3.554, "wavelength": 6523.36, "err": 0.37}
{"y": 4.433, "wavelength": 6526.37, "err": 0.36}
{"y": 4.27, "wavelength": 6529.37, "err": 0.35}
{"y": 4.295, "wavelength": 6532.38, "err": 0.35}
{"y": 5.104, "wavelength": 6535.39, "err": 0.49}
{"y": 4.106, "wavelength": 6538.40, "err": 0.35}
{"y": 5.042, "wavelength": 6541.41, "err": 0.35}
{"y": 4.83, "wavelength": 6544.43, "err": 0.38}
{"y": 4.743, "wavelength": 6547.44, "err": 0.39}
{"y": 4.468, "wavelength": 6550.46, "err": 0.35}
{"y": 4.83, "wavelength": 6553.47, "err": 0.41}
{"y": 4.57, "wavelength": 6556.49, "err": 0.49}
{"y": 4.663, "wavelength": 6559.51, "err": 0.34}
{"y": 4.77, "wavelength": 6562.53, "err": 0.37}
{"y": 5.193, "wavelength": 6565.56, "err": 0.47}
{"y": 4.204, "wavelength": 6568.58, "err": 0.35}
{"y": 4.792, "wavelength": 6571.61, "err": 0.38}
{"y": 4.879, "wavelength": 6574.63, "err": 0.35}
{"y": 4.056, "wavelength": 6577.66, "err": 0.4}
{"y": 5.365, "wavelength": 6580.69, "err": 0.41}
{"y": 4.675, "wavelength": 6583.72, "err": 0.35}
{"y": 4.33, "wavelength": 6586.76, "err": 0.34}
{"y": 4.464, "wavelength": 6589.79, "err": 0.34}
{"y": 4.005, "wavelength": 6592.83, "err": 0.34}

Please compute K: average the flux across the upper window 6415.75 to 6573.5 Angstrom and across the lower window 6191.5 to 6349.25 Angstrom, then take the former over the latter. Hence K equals 1.0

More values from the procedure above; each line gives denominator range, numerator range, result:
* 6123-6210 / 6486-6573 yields 1.13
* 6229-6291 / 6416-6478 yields 1.00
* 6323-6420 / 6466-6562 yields 0.97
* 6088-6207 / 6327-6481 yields 1.17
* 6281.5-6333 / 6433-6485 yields 0.94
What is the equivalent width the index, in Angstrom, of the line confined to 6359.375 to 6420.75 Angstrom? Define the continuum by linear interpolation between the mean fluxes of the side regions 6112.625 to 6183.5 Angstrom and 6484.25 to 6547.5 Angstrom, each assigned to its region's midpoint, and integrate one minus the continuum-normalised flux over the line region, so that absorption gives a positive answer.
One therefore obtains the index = -4.4 Angstrom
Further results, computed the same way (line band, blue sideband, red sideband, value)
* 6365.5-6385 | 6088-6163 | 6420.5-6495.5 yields -0.8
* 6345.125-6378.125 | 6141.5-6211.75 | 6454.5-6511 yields -3.0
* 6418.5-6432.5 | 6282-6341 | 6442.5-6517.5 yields -0.7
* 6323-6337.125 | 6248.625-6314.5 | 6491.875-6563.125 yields 0.2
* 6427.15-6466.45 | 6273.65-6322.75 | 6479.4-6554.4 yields 0.7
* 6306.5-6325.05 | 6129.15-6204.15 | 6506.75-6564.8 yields -2.0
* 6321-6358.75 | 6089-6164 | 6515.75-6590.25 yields -2.8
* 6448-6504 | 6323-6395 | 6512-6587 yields 2.4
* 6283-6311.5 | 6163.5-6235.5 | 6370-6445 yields -3.2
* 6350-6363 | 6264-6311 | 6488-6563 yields -1.3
